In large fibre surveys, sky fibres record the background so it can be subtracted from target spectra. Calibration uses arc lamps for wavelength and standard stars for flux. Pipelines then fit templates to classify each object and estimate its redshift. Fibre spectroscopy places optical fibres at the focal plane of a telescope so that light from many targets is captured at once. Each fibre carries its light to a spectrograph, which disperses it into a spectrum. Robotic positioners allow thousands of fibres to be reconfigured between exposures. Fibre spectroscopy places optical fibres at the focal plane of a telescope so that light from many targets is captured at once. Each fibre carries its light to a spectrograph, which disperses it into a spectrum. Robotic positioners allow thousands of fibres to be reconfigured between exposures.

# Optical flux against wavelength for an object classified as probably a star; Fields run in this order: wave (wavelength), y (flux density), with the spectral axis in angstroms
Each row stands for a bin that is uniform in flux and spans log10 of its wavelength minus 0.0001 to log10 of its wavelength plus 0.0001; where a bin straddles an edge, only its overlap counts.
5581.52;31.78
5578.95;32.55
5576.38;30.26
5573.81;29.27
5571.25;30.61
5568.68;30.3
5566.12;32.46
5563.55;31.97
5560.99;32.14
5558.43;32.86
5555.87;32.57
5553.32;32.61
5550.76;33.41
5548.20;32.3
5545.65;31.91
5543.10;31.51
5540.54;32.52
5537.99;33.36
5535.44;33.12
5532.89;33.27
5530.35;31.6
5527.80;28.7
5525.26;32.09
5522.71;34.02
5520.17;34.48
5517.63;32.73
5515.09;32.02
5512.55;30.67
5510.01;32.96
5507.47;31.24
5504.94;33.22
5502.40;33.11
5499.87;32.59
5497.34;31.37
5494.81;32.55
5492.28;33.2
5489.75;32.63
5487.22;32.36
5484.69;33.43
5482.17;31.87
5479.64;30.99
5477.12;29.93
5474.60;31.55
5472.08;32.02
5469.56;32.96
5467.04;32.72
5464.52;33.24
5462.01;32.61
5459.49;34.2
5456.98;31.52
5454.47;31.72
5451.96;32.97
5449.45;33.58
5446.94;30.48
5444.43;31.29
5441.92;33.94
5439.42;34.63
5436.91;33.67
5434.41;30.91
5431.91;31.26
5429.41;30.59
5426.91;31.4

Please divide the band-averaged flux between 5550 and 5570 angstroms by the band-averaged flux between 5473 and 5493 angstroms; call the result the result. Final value 1.0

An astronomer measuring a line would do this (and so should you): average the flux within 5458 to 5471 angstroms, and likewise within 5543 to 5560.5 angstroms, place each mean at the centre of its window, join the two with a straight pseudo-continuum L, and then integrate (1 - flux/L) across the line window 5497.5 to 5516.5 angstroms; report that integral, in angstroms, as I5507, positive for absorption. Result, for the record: 0.35 angstroms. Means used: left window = 33.1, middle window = 32.2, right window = 32.5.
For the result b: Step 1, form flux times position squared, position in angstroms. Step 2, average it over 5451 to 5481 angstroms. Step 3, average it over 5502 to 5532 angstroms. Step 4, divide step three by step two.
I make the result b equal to 1.02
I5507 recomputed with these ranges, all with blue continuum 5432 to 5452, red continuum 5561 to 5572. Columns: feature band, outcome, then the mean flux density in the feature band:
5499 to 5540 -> -0.74 angstroms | 32.5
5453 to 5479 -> 0.11 angstroms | 32.2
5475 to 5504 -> -0.03 angstroms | 32.2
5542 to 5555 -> -0.31 angstroms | 32.4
